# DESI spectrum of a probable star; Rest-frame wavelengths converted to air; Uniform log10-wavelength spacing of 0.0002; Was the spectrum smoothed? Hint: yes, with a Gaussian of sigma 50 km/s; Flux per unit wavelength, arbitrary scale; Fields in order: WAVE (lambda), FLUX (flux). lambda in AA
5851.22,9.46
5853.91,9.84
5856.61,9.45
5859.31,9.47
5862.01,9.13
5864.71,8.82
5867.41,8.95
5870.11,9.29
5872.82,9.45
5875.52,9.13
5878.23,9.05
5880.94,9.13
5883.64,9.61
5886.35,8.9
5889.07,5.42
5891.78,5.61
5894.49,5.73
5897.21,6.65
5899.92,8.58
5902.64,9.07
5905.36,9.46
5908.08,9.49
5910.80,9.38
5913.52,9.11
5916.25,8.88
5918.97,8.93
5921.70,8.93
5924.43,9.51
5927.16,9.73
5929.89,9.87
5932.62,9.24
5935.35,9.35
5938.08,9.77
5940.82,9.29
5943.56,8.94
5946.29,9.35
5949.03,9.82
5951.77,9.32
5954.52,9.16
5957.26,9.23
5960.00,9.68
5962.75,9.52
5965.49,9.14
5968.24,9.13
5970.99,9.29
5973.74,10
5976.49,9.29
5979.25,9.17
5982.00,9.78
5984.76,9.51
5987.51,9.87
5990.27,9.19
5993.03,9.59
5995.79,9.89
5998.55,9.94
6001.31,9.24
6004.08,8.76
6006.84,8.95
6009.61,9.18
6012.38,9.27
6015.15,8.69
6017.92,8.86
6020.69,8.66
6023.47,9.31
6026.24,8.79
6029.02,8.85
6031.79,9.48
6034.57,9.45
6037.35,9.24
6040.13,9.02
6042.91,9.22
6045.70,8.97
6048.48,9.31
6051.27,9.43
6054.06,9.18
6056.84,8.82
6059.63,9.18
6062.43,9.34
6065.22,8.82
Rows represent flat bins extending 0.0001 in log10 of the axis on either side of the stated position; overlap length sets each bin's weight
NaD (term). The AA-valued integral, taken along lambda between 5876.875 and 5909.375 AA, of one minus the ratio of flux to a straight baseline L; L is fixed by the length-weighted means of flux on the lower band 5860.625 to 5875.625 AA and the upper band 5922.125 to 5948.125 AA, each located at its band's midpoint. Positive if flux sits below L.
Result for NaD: 4.2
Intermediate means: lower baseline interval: 9.13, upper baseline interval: 9.44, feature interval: 8.06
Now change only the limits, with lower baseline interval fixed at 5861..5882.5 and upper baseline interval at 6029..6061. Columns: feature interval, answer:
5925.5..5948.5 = -0.8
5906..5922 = 0.0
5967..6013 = -1.2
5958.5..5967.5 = -0.3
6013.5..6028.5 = 0.5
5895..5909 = 1.1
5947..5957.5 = -0.3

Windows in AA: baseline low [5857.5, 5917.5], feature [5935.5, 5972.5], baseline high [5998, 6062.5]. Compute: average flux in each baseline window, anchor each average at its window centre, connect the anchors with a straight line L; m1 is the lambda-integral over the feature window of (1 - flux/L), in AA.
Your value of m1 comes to -2.3 AA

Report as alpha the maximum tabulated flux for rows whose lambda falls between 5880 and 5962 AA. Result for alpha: 9.87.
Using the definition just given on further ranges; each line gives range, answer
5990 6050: 9.94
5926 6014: 10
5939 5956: 9.82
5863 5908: 9.61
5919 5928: 9.73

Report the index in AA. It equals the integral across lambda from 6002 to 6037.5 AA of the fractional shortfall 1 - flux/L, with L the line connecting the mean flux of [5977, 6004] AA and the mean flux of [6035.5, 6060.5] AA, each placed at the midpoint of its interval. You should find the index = 1.2 AA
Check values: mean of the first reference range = 9.53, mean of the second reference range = 9.16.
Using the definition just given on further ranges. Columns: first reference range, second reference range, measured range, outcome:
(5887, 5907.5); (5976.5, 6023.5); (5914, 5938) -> -4.3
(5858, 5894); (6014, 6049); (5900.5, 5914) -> -1.0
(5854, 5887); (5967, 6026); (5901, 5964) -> -0.5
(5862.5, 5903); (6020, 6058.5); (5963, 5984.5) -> -1.6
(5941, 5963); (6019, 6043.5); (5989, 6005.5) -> -0.4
